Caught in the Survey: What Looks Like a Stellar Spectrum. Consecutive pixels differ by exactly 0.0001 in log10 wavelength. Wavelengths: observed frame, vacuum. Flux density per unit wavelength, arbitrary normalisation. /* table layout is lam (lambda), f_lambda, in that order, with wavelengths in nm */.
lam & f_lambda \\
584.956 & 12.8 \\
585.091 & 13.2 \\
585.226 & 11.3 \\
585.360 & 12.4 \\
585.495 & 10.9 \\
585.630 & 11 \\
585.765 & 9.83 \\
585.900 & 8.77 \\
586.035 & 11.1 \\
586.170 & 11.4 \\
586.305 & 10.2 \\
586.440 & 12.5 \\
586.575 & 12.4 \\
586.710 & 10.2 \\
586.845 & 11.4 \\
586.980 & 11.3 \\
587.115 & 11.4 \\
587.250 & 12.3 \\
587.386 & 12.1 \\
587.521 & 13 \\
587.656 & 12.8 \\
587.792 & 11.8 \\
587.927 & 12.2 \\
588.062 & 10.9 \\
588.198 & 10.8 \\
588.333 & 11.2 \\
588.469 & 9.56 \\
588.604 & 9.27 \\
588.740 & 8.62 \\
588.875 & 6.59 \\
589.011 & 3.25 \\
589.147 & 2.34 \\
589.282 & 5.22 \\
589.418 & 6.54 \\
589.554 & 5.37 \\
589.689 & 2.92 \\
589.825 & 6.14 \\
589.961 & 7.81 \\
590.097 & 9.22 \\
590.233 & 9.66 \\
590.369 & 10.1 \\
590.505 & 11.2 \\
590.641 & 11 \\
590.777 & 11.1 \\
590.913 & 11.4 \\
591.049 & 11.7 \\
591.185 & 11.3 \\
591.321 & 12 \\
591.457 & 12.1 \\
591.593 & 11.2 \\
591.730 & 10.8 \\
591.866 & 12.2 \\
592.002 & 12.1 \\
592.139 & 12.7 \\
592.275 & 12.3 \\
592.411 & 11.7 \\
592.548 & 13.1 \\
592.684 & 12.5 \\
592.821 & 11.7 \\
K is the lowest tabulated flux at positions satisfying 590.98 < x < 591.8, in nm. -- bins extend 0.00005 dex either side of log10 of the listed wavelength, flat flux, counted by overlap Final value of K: 10.8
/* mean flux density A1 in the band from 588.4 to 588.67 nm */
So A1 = 9.42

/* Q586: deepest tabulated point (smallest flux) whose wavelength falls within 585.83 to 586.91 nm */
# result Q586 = 8.77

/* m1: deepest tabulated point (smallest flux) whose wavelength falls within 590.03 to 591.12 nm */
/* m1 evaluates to 9.22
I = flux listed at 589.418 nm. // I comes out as 6.54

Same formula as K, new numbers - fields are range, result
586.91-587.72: 11.3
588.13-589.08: 3.25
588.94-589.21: 2.34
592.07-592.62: 11.7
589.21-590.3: 2.92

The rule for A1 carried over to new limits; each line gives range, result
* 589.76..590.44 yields 8.6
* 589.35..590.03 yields 5.76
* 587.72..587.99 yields 12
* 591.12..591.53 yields 11.8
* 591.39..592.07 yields 11.7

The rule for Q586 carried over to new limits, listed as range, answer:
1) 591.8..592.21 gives 12.1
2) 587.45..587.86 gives 11.8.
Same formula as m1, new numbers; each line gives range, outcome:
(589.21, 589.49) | 5.22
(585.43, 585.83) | 9.83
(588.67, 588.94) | 6.59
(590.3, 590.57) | 10.1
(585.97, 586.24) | 11.1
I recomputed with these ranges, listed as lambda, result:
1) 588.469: 9.56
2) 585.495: 10.9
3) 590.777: 11.1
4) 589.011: 3.25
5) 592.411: 11.7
